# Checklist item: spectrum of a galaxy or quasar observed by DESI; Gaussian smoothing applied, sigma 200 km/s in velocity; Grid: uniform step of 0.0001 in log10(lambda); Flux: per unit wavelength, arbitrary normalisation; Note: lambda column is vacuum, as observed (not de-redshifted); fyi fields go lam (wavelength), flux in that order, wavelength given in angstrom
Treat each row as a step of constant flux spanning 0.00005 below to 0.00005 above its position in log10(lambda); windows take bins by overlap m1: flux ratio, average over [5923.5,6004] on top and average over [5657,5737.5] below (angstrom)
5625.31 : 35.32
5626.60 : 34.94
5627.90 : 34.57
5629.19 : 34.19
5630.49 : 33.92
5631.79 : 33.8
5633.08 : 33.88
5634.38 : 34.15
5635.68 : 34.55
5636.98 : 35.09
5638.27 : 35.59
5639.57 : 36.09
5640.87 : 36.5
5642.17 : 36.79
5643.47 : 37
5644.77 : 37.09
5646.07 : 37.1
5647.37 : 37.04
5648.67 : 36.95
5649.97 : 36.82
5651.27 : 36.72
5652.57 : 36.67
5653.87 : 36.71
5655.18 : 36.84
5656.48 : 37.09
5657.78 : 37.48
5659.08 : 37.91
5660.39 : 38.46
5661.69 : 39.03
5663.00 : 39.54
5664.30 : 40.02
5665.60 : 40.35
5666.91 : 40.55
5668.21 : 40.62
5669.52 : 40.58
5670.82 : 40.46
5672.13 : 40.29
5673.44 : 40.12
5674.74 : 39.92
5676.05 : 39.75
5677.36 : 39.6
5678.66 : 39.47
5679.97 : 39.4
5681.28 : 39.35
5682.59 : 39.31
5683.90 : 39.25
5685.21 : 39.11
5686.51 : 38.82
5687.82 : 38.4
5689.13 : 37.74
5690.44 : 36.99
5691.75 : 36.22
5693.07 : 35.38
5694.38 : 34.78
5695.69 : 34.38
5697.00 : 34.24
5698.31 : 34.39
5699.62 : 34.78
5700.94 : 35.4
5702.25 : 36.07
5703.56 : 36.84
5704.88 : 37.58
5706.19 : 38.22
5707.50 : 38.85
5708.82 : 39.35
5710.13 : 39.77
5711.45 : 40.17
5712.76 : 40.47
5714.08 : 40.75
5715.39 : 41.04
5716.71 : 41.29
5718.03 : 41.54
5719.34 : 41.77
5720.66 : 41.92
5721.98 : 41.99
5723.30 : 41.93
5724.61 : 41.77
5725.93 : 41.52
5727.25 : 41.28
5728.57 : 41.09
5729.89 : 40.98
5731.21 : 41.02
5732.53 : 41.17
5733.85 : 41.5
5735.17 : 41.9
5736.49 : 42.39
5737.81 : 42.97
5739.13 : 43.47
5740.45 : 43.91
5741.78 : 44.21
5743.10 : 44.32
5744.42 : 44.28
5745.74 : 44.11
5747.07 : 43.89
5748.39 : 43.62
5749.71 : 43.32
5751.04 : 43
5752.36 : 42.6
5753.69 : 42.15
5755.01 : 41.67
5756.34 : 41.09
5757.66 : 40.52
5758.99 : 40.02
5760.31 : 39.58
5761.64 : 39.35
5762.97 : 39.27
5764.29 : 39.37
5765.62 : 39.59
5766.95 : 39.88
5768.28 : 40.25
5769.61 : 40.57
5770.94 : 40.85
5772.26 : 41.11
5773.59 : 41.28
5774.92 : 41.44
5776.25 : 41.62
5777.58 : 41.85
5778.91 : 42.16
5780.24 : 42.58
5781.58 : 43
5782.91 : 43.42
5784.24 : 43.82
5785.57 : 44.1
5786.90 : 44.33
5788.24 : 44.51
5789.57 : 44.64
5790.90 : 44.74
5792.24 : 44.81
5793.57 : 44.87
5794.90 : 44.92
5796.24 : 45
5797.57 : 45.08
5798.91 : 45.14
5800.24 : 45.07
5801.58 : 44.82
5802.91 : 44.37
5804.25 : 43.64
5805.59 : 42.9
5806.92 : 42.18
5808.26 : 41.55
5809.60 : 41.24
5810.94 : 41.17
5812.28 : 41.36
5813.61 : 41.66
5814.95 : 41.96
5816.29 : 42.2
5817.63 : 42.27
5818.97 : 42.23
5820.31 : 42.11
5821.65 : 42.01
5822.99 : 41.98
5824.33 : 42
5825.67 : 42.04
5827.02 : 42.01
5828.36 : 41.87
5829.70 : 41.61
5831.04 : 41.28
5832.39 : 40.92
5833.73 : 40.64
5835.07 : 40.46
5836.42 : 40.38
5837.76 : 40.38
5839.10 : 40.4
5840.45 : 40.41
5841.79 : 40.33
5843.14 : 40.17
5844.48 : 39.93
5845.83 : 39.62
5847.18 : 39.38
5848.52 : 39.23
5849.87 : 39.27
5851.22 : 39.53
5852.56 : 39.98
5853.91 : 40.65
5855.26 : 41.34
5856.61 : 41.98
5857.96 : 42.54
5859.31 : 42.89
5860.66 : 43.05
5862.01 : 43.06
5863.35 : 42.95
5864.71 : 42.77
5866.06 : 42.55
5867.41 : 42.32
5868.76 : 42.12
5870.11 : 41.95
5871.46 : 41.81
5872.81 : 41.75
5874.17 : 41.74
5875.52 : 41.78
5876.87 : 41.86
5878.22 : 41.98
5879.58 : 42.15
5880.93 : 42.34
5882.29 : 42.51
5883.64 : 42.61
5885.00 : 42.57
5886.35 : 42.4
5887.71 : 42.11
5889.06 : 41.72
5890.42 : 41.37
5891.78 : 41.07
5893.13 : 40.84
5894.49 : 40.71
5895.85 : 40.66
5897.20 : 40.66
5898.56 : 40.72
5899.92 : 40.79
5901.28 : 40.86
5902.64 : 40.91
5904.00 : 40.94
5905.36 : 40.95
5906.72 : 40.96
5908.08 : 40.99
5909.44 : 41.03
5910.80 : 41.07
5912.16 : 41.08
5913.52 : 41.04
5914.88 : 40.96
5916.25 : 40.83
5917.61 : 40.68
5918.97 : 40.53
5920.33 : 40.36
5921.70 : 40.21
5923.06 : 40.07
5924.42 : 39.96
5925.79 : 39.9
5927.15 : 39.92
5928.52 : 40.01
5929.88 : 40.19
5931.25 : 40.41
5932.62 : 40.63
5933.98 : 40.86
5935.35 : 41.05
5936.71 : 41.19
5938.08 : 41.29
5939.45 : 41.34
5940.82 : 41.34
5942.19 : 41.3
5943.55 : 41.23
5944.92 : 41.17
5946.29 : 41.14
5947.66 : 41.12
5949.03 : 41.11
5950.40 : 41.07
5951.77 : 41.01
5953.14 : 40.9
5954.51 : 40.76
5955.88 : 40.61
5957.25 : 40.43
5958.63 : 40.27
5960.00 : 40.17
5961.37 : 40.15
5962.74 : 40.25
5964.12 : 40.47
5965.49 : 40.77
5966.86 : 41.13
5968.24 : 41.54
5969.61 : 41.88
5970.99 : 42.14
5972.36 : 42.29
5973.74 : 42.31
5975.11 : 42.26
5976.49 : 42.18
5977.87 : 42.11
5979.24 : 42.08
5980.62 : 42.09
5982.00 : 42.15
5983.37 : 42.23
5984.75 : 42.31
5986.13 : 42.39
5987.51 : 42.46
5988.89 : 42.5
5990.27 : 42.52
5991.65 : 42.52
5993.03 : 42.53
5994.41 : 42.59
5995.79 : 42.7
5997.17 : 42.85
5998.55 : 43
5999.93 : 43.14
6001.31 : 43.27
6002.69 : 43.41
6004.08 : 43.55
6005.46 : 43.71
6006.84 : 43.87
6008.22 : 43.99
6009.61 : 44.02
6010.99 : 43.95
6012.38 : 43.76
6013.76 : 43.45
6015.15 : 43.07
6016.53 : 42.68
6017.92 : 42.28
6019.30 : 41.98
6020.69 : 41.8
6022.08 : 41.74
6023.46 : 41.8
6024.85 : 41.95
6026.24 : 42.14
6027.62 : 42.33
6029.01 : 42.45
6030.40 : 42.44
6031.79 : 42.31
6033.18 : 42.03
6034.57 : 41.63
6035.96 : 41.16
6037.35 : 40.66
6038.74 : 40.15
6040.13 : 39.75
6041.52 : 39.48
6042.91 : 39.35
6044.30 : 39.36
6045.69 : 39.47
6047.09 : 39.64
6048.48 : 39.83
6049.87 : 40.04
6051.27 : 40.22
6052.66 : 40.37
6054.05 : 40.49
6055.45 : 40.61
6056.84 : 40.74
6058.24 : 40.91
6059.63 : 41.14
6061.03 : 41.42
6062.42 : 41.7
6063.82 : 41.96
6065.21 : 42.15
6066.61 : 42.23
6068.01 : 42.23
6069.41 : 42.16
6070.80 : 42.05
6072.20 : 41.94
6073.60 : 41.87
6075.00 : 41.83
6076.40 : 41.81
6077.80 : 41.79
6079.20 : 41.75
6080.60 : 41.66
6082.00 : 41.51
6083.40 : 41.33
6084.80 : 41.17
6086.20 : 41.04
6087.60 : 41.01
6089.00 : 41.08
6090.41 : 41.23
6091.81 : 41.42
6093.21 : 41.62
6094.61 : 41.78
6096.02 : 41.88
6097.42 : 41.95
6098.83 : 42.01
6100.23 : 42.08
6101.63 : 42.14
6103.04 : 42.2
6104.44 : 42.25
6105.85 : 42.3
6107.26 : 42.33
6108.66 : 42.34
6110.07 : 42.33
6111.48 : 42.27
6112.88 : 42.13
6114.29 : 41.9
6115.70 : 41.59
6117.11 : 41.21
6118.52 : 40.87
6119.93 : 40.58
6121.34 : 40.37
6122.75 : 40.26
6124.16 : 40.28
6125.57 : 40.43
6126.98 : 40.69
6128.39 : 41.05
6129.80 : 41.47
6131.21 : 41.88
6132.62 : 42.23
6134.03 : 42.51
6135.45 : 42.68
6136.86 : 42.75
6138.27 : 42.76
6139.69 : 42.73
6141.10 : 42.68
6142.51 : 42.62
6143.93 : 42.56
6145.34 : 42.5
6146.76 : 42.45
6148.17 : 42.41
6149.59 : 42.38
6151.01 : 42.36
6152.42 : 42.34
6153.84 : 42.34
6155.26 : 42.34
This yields 1.06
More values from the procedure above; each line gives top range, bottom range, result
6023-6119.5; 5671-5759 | 1.03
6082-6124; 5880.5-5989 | 1.01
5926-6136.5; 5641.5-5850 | 1.02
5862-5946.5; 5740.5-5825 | 0.97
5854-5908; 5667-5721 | 1.08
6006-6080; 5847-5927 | 1.01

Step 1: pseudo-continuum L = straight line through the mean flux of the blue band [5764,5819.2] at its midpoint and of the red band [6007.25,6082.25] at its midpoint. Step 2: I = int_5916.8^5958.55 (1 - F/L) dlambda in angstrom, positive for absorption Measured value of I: 1.3 angstrom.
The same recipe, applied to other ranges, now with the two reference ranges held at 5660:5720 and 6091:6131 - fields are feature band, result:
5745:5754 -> -0.96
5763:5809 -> -4.11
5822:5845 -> -0.77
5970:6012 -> -2.08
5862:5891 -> -1.60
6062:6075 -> -0.24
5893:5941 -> -0.55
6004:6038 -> -1.34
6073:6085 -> -0.09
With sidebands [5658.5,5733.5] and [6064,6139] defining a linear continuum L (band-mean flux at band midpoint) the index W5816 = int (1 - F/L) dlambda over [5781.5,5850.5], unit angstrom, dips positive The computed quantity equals -4.1 angstrom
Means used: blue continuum 39.2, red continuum 41.7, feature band 42.3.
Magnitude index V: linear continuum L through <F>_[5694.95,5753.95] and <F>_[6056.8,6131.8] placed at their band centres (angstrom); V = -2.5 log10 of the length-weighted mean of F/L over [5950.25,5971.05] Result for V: 0.01 mag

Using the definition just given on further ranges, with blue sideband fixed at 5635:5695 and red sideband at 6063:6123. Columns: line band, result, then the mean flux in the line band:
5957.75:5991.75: -0.026 mag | 41.7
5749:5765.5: -0.058 mag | 41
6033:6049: 0.030 mag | 40.2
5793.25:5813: -0.113 mag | 43.5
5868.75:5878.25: -0.055 mag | 41.9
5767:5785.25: -0.076 mag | 41.8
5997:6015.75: -0.066 mag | 43.5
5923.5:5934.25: 0.003 mag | 40.2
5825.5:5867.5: -0.040 mag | 41.1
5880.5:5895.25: -0.049 mag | 41.8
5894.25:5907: -0.020 mag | 40.8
